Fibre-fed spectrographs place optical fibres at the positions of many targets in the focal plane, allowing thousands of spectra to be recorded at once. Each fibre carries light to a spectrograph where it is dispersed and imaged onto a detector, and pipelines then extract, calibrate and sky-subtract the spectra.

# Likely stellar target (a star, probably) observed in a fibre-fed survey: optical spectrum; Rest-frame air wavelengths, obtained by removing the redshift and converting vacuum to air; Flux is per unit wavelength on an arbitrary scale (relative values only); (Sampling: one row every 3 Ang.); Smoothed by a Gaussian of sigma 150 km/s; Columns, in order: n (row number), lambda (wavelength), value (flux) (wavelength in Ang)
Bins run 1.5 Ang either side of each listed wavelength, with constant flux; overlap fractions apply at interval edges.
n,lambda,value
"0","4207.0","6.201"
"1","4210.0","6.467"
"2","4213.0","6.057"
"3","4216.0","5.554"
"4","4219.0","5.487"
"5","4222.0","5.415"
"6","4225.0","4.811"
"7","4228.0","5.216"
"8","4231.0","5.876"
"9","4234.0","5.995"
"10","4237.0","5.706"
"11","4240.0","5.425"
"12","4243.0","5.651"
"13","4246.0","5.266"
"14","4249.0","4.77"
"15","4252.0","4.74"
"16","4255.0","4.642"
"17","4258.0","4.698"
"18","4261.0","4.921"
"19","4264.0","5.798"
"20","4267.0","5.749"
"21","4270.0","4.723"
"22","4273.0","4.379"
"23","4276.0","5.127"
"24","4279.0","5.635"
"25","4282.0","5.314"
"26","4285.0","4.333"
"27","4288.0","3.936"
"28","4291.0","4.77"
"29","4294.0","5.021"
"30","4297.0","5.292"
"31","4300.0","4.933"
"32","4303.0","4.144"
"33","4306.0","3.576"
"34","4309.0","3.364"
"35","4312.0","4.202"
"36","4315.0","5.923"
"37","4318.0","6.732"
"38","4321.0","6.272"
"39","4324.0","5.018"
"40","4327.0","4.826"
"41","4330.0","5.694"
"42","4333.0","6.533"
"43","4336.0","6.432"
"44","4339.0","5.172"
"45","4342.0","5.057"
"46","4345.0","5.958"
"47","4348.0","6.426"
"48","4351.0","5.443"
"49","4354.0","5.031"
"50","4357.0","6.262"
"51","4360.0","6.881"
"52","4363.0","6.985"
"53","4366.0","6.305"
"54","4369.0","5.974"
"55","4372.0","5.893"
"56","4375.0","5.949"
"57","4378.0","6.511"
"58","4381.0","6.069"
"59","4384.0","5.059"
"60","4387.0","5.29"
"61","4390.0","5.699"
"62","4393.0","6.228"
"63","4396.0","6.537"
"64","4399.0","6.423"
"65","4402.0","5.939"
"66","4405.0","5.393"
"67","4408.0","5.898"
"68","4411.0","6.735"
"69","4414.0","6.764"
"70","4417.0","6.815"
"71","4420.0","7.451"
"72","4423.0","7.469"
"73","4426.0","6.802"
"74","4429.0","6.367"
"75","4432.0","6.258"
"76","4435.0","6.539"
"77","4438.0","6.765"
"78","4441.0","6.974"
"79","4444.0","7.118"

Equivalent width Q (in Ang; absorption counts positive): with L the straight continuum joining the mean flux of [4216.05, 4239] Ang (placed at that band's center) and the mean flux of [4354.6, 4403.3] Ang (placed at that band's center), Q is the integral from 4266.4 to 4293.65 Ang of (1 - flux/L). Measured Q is 4.05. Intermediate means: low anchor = 5.5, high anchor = 6.11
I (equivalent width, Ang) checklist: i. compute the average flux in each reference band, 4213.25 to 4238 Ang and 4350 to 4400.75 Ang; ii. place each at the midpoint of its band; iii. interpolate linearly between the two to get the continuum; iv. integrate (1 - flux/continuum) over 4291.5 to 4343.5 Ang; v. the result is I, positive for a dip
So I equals 5.9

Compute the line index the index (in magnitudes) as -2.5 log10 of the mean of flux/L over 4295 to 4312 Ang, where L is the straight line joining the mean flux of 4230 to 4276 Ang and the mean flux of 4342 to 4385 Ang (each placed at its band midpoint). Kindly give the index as 0.29 mag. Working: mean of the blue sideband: 5.21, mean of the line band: 4.28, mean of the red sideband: 6.03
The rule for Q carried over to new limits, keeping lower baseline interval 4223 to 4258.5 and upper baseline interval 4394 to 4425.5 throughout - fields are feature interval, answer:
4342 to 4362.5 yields 0.4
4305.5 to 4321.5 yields 2.2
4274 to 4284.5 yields 0.6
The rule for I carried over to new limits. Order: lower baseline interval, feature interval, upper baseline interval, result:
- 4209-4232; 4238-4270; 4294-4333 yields 1.4 Ang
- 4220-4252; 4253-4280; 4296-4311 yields -1.1 Ang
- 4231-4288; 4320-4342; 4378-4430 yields 0.3 Ang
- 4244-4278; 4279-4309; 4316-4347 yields 4.3 Ang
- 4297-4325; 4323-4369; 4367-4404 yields -3.9 Ang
